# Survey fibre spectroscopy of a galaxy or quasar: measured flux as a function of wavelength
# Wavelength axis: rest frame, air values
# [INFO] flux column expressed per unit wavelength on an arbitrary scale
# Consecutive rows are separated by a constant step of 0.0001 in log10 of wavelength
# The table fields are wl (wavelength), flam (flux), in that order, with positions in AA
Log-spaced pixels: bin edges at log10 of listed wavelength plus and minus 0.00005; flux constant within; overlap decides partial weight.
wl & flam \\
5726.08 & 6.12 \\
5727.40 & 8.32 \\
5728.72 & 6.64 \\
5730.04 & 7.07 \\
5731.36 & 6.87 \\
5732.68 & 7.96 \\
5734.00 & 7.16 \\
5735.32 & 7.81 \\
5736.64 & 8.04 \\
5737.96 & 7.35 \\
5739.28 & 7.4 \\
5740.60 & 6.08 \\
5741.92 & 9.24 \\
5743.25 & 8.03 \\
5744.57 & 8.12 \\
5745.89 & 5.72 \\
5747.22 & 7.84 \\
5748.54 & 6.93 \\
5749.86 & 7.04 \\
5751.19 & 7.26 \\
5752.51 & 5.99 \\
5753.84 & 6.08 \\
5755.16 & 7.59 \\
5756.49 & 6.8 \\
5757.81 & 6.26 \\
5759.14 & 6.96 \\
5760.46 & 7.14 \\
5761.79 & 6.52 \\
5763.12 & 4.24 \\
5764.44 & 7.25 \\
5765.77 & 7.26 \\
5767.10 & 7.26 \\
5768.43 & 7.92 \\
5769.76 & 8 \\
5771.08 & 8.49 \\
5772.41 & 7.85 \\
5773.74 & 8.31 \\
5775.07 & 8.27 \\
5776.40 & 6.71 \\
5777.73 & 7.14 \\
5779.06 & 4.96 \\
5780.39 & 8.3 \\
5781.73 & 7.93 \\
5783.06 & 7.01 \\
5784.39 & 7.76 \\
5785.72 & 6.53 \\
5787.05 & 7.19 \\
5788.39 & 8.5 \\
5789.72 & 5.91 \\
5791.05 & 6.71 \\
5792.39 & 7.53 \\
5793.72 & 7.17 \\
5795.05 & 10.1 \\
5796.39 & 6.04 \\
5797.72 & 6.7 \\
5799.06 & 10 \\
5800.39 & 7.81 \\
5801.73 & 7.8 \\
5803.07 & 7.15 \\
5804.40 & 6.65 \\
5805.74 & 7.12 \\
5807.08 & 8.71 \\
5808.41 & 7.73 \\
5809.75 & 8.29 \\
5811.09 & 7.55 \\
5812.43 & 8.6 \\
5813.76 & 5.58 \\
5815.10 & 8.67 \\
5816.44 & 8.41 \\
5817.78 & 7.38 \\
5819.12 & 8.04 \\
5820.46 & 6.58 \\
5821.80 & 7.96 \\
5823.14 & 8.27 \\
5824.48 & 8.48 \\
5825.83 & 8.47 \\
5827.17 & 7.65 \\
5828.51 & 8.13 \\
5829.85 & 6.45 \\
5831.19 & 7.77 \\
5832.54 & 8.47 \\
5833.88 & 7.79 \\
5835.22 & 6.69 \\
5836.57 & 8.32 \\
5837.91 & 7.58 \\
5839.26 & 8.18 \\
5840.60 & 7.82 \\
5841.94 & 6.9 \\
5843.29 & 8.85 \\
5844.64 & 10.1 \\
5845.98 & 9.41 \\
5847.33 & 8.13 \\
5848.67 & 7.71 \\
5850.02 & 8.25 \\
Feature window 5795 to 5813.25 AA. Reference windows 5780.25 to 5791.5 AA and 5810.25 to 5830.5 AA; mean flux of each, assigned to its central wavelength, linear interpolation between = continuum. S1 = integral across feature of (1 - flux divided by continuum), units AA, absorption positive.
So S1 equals -0.6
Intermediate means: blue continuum 7.28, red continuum 7.75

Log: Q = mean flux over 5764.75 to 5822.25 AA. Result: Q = 7.57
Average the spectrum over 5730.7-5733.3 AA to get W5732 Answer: 7.41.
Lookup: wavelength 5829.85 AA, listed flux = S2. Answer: 6.45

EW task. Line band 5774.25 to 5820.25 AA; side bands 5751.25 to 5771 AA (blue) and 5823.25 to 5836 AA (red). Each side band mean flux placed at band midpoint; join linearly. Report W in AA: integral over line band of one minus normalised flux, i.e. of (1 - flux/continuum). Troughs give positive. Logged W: -1.03 AA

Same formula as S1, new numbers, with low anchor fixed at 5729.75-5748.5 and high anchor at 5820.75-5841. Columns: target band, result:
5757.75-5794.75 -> 1.9 AA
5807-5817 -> -0.2 AA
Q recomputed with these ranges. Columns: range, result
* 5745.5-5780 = 7.01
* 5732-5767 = 7.08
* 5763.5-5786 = 7.44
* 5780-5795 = 7.42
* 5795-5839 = 7.76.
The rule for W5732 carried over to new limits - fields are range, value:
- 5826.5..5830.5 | 7.42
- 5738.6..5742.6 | 7.57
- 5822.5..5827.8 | 8.21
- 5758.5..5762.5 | 6.84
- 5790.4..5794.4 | 7.15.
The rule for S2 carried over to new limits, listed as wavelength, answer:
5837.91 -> 7.58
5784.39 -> 7.76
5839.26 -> 8.18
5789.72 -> 5.91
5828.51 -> 8.13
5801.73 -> 7.8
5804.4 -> 6.65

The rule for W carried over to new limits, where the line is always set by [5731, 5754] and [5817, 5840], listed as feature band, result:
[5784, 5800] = 0.14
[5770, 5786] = 0.05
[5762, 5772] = 0.34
